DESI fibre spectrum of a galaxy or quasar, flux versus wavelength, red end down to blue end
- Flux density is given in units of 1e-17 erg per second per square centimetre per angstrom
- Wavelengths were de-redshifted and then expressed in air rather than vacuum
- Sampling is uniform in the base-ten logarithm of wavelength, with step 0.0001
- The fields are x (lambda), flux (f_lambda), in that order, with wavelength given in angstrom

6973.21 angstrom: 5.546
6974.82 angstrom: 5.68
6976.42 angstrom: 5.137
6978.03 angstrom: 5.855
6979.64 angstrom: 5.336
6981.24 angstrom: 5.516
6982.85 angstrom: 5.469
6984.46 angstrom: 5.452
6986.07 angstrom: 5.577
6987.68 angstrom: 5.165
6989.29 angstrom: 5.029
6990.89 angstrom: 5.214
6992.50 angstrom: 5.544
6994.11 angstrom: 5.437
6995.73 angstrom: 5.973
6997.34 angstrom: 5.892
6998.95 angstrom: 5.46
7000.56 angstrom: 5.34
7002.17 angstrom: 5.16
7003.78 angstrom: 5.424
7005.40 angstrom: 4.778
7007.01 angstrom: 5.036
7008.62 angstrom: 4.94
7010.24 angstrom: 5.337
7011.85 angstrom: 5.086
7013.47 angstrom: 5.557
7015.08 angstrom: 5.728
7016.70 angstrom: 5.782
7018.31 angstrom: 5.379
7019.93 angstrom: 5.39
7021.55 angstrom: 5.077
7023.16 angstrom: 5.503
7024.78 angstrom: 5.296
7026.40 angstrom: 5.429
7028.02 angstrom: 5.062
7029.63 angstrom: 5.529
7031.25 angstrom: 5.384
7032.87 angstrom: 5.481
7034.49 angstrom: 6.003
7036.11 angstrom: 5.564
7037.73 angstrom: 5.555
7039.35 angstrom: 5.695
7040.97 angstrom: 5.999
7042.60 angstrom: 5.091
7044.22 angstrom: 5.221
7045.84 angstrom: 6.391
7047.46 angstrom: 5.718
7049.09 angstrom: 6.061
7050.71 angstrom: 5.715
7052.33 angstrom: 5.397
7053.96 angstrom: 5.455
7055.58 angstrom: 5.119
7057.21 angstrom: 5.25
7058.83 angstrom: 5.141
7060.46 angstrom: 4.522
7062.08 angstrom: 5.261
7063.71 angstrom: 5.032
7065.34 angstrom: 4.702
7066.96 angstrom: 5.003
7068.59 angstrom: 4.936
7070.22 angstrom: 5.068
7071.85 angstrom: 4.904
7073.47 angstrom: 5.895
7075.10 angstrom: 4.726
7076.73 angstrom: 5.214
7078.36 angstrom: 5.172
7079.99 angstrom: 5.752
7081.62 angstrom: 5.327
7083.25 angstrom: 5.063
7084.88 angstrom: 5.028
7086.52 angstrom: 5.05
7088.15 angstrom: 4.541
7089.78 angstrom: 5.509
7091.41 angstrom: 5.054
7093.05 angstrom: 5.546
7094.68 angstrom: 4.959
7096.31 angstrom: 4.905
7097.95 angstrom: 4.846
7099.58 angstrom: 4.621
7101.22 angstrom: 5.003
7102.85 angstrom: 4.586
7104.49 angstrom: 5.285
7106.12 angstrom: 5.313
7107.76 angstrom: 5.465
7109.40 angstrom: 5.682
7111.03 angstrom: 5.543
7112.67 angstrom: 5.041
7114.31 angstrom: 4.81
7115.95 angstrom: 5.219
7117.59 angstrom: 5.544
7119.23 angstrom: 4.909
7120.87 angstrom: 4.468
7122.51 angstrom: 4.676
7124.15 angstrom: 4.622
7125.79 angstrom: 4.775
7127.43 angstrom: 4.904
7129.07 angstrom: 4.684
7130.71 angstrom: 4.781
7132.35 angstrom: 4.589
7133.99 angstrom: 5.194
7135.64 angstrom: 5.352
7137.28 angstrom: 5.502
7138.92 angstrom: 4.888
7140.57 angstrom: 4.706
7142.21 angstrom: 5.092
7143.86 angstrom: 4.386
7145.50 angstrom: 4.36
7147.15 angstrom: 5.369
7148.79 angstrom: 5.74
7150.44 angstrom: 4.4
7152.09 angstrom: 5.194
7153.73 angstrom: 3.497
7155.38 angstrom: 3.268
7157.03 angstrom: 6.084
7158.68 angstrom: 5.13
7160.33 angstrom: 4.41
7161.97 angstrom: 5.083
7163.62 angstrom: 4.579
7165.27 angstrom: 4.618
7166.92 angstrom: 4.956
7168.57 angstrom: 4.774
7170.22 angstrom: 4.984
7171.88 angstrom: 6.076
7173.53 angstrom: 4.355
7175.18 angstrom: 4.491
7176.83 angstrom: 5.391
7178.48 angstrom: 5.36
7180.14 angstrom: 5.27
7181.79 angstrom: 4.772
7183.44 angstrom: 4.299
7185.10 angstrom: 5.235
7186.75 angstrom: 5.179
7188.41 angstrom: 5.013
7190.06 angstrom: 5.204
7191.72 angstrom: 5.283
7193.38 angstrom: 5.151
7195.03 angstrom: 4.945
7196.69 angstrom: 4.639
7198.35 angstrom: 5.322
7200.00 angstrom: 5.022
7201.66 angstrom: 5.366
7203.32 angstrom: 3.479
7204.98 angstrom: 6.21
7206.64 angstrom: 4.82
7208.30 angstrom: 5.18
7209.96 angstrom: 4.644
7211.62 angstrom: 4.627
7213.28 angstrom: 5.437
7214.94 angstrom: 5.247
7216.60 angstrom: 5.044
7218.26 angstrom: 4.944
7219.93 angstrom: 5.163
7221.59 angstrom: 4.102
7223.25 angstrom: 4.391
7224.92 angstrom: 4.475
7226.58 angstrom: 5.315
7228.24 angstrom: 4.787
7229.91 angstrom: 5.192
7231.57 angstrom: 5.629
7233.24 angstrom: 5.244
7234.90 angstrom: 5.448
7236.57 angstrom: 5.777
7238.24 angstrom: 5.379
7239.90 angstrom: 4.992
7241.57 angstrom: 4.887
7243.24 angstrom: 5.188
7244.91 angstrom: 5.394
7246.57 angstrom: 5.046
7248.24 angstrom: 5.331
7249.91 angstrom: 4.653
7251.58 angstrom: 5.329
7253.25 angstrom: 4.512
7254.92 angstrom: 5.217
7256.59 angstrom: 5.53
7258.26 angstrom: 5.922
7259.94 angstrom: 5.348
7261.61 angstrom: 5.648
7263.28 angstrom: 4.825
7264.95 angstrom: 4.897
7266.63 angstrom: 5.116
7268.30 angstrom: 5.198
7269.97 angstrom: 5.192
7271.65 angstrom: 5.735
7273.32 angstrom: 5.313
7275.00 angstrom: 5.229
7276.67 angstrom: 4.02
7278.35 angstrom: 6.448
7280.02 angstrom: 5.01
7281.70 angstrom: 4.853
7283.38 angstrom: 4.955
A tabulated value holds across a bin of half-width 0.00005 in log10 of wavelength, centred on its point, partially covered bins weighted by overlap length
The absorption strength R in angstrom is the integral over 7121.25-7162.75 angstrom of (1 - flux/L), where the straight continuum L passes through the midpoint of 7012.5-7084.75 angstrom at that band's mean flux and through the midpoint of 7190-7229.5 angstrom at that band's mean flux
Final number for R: 2.4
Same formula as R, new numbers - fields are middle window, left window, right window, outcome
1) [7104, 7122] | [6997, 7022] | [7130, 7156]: -1.1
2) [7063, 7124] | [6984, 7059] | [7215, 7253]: 2.7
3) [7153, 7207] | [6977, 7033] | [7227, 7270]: 3.5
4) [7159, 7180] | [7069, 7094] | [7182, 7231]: 0.4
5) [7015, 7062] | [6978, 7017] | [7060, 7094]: -2.0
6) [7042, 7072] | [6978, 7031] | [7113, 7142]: -0.5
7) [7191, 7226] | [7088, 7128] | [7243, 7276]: 1.6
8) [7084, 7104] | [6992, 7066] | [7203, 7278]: 1.3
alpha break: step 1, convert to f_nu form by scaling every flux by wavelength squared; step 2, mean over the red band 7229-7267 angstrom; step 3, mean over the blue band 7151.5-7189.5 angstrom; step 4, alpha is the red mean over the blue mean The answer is 1.10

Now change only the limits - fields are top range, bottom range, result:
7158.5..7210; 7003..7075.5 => 0.97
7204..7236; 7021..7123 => 1.00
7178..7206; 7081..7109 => 1.02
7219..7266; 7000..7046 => 1.01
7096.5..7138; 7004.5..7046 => 0.95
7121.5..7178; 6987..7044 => 0.93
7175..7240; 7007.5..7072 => 0.98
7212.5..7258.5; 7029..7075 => 1.00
